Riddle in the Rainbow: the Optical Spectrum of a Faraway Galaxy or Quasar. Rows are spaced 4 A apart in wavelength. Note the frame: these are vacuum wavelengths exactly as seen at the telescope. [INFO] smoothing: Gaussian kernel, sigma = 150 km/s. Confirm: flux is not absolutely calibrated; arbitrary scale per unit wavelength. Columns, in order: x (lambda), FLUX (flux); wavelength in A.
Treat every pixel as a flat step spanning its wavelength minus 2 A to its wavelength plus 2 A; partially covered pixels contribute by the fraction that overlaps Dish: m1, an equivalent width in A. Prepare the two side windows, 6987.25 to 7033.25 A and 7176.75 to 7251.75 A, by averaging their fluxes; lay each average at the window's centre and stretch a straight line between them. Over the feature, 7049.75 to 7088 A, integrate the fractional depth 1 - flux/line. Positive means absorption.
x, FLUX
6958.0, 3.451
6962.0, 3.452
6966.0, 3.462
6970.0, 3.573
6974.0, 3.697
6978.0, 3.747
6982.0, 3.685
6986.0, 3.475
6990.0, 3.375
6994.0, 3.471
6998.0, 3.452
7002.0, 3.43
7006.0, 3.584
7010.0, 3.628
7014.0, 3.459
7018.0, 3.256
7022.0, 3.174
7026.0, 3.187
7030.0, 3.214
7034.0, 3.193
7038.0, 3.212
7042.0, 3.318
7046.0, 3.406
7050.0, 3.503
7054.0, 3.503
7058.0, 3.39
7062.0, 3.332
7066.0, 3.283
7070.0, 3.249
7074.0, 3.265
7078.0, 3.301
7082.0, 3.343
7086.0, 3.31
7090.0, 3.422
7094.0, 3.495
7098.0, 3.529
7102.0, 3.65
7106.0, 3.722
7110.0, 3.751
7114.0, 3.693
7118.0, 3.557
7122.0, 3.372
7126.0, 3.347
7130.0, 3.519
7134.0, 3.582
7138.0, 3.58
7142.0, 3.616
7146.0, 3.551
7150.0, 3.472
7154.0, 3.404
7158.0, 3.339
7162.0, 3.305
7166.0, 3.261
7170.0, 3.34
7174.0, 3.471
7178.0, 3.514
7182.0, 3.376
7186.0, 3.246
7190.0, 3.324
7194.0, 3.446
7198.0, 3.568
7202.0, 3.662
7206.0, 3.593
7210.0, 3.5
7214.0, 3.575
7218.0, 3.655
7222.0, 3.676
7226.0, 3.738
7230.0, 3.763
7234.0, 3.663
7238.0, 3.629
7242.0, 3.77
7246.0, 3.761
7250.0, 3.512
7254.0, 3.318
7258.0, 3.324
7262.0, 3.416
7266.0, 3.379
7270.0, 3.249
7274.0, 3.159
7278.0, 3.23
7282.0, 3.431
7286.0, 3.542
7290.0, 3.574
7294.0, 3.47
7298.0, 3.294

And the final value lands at 1.07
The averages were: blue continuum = 3.38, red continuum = 3.58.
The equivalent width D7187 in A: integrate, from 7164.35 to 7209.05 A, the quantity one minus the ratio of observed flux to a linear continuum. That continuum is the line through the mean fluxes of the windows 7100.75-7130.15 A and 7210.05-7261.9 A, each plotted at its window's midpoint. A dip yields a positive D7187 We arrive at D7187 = 1.9 A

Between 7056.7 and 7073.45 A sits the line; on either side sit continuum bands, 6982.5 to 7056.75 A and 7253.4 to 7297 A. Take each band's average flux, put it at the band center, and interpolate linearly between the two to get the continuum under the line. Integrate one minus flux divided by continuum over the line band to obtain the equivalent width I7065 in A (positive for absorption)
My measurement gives 0.4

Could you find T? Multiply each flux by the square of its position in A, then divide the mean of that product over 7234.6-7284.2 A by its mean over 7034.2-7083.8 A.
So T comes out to 1.1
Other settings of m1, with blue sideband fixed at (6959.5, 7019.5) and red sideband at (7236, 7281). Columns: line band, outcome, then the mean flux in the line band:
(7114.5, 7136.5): -0.1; 3.49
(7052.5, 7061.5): 0.2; 3.42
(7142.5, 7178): 0.6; 3.41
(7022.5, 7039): 1.4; 3.2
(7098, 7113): -0.9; 3.68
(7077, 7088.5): 0.5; 3.32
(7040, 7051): 0.3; 3.4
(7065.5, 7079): 0.9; 3.27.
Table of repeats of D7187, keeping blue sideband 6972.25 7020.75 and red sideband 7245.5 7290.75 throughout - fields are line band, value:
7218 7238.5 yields -1.7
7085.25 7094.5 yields 0.2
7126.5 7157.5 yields -0.6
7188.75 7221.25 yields -1.2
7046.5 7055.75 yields 0.0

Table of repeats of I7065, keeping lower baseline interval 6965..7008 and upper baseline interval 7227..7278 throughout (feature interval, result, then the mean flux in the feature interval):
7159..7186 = 1.1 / 3.37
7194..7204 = -0.2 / 3.58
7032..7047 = 1.1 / 3.27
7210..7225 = -0.5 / 3.62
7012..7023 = 0.7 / 3.31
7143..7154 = 0.0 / 3.5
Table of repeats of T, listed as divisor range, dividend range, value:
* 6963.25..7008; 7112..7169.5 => 1.02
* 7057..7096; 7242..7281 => 1.07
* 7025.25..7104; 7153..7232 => 1.08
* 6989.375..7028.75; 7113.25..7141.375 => 1.07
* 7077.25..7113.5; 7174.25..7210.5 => 1.01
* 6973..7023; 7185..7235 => 1.09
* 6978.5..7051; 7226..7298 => 1.10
